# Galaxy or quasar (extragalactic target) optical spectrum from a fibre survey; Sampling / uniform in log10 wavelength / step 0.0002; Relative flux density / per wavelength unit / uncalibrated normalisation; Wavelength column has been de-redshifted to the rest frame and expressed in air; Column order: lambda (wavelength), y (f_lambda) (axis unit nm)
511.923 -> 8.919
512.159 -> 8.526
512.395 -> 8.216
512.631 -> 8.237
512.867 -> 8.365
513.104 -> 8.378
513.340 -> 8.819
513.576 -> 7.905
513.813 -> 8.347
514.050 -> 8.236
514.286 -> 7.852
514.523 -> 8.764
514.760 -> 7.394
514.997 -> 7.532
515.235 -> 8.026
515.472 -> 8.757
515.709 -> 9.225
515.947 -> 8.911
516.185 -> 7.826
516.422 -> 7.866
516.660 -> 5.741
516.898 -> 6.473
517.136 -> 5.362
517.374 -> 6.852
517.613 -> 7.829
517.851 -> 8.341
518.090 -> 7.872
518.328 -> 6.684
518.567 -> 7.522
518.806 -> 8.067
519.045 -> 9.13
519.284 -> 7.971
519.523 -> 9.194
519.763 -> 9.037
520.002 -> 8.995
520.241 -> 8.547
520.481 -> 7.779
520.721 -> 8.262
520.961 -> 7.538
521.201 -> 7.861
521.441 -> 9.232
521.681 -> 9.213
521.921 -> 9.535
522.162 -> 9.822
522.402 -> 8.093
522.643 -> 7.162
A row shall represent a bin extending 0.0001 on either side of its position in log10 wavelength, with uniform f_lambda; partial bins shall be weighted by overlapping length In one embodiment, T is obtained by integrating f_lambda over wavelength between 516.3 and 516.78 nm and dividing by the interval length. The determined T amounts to 6.82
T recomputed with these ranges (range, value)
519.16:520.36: 8.75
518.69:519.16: 8.6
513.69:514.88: 8.12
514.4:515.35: 7.92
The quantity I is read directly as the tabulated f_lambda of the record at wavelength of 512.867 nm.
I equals 8.365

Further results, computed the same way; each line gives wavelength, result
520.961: 7.538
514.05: 8.236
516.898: 6.473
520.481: 7.779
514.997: 7.532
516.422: 7.866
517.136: 5.362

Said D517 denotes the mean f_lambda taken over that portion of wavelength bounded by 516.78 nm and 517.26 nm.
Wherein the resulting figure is 5.93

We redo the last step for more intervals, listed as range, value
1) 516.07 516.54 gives 7.86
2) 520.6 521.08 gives 7.89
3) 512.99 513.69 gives 8.38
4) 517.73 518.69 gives 7.61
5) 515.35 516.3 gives 8.68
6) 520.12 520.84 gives 8.2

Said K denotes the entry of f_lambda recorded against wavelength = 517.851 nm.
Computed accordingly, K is 8.341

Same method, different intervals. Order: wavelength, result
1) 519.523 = 9.194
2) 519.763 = 9.037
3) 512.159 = 8.526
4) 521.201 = 7.861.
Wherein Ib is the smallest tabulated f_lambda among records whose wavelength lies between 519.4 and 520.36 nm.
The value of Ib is 8.547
